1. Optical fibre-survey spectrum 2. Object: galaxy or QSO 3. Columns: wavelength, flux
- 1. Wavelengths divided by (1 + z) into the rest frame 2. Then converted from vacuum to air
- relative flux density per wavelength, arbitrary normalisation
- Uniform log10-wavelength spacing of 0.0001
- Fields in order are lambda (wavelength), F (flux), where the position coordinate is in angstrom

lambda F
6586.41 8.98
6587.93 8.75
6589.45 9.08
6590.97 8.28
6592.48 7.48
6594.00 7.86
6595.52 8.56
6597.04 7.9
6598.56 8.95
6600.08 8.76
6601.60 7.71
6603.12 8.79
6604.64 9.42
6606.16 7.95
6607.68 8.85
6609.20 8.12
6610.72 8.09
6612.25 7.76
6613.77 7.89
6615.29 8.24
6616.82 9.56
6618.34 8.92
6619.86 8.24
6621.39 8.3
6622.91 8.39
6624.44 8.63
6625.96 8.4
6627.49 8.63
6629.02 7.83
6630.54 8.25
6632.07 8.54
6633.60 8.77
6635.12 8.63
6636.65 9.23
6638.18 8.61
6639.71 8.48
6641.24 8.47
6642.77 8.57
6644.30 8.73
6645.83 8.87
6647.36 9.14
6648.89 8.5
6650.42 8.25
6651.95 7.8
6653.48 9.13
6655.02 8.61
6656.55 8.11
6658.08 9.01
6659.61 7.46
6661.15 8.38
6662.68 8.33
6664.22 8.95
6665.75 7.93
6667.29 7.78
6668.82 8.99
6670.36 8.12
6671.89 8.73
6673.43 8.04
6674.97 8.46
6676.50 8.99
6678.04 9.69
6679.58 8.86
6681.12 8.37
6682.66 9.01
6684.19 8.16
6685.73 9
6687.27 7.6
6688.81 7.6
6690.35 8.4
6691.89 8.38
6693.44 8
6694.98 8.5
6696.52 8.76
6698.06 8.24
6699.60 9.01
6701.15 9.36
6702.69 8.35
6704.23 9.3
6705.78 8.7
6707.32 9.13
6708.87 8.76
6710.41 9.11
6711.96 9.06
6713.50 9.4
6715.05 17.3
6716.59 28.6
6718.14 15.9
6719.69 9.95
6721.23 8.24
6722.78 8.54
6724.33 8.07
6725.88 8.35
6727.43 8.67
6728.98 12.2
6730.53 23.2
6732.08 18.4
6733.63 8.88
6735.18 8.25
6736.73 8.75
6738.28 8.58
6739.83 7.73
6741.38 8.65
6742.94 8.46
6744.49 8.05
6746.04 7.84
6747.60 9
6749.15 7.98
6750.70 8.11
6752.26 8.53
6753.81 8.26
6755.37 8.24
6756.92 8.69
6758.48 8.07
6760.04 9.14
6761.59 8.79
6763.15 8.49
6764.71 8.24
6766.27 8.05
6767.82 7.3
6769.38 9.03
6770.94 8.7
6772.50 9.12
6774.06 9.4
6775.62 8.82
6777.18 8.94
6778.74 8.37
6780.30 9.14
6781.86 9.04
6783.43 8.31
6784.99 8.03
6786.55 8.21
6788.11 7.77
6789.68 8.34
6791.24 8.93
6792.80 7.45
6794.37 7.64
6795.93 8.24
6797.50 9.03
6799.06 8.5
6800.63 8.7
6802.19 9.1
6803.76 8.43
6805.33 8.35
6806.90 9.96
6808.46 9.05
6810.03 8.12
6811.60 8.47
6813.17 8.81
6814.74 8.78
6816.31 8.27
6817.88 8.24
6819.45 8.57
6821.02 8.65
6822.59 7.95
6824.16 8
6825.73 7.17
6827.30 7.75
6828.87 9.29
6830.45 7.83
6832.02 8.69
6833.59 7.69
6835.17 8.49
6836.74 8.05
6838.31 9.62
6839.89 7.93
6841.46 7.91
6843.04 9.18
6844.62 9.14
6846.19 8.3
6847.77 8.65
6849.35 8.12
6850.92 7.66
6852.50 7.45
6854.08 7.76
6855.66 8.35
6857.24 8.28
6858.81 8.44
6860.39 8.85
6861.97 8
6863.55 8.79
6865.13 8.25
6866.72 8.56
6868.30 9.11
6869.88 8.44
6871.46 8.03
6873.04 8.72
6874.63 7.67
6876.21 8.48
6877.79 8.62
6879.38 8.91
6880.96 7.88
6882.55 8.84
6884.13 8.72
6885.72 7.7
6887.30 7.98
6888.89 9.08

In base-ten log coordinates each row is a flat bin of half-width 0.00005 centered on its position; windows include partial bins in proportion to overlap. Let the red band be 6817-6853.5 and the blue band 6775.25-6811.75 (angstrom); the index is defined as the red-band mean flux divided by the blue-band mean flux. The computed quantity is 0.97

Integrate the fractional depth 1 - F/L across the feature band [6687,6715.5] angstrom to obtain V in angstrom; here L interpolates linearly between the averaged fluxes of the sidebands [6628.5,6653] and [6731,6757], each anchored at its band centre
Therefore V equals -0.4 angstrom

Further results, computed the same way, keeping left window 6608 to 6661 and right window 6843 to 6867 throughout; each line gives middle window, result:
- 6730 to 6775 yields -4.4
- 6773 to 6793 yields -0.4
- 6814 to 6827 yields 0.3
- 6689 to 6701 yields -0.1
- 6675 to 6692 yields -0.2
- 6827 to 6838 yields 0.0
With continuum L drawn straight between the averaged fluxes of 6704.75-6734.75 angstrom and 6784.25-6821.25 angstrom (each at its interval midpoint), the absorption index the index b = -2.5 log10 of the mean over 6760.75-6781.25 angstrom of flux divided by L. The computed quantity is 0.14 mag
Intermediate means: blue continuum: 12.1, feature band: 8.65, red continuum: 8.48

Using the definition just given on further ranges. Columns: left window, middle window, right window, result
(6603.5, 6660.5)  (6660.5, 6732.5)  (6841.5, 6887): -0.17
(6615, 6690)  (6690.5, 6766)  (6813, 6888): -0.17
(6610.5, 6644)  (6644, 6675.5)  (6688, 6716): 0.05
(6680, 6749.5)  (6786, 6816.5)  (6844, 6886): 0.07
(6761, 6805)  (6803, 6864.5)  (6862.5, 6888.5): 0.01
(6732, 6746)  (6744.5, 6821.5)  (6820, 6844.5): 0.02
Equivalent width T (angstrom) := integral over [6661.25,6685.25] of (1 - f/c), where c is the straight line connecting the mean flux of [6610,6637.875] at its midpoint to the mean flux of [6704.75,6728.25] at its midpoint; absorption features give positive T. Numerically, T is 3.2 angstrom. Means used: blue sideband 8.46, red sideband 11.2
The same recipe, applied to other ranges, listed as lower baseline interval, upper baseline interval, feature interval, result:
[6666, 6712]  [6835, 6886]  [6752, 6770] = 0.3 angstrom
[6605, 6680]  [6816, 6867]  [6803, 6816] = -0.6 angstrom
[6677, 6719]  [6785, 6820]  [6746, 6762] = 1.3 angstrom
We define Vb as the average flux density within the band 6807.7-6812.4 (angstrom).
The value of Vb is 8.54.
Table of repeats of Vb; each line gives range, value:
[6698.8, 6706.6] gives 8.94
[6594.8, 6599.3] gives 8.46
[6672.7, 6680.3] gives 8.81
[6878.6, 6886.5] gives 8.41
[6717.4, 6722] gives 11.3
